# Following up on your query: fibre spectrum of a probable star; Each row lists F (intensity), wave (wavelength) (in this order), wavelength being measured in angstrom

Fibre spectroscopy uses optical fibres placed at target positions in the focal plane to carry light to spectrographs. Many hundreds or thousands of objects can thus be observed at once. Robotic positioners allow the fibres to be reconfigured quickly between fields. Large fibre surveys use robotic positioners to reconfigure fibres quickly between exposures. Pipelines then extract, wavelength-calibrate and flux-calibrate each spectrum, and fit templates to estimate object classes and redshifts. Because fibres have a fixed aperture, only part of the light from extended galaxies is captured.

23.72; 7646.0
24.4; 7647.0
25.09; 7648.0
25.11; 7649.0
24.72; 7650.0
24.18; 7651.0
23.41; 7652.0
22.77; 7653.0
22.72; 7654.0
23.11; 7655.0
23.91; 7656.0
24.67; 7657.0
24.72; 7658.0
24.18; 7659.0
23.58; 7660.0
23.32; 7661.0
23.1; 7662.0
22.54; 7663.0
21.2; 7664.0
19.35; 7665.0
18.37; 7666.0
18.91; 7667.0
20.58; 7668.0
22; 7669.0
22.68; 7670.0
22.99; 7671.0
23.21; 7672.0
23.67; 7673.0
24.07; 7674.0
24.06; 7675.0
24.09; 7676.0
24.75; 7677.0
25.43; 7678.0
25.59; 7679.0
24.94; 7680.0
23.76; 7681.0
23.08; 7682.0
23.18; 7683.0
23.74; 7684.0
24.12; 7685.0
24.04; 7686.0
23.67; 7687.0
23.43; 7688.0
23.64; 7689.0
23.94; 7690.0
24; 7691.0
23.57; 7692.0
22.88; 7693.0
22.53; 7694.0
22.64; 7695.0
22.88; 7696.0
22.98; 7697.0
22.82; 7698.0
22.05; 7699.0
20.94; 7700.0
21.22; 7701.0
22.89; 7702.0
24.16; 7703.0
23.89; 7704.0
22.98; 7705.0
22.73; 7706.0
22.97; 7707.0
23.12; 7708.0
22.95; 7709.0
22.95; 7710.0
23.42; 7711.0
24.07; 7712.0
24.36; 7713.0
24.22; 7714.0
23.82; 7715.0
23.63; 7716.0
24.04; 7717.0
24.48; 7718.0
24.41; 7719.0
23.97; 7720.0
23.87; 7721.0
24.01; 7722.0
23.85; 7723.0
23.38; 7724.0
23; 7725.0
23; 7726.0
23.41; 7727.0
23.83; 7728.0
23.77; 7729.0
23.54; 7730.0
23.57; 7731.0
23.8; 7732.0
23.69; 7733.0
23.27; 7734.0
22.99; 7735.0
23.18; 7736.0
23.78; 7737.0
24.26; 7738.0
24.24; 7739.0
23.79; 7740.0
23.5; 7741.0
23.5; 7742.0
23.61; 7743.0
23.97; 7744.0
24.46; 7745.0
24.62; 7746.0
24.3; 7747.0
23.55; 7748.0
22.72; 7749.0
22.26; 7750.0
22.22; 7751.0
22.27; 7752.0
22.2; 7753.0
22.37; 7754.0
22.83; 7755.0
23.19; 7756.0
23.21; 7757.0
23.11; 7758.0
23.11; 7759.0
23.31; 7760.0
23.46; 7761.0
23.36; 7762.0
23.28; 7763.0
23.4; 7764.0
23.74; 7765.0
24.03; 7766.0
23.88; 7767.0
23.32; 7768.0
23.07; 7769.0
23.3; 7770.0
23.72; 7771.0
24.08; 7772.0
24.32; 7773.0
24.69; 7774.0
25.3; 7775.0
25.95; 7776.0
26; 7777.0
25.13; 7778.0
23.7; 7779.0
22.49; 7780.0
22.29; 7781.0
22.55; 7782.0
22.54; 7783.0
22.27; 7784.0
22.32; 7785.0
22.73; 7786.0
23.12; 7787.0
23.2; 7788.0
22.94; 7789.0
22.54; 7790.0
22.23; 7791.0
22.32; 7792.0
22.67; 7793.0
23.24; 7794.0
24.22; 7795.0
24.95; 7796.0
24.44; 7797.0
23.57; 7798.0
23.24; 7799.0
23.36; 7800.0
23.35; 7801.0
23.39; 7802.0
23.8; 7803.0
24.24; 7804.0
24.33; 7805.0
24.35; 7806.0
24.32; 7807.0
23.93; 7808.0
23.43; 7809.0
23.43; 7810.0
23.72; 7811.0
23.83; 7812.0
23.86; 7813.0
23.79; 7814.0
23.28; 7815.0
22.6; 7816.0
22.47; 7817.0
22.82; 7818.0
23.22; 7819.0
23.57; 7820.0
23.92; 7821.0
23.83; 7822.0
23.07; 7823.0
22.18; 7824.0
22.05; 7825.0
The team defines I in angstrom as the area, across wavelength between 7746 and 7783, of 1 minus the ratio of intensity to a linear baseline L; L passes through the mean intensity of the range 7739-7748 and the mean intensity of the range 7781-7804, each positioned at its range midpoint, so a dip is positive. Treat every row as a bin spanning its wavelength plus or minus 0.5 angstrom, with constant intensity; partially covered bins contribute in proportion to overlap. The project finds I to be 0.2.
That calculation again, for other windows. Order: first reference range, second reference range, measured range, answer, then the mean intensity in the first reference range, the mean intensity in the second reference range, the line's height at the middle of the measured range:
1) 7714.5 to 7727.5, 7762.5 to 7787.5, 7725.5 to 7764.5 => 0.5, 23.8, 23.6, 23.7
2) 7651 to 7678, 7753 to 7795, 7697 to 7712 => 0.1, 22.8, 23.4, 23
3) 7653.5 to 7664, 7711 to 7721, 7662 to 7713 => 1.6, 23.5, 24.1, 23.8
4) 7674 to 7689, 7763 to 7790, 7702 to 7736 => 0.4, 24.1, 23.6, 23.9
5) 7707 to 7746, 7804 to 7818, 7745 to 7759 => 0.4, 23.7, 23.6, 23.7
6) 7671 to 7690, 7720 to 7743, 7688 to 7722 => 0.7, 24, 23.6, 23.8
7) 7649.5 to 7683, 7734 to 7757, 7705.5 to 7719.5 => -0.2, 23.1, 23.3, 23.3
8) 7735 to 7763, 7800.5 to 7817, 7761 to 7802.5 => 0.0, 23.3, 23.7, 23.5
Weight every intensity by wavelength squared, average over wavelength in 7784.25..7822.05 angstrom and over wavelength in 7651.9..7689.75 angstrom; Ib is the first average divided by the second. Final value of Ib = 1.05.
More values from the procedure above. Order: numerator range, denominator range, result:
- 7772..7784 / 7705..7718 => 1.04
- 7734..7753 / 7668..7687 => 1.00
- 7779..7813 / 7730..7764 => 1.01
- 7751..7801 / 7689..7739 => 1.02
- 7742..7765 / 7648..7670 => 1.05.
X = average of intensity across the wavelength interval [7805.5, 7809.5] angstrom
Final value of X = 24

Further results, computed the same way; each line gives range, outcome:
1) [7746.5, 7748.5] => 23.9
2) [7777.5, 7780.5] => 23.8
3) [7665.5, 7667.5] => 18.6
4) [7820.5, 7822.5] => 23.9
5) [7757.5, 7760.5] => 23.2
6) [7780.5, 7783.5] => 22.5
